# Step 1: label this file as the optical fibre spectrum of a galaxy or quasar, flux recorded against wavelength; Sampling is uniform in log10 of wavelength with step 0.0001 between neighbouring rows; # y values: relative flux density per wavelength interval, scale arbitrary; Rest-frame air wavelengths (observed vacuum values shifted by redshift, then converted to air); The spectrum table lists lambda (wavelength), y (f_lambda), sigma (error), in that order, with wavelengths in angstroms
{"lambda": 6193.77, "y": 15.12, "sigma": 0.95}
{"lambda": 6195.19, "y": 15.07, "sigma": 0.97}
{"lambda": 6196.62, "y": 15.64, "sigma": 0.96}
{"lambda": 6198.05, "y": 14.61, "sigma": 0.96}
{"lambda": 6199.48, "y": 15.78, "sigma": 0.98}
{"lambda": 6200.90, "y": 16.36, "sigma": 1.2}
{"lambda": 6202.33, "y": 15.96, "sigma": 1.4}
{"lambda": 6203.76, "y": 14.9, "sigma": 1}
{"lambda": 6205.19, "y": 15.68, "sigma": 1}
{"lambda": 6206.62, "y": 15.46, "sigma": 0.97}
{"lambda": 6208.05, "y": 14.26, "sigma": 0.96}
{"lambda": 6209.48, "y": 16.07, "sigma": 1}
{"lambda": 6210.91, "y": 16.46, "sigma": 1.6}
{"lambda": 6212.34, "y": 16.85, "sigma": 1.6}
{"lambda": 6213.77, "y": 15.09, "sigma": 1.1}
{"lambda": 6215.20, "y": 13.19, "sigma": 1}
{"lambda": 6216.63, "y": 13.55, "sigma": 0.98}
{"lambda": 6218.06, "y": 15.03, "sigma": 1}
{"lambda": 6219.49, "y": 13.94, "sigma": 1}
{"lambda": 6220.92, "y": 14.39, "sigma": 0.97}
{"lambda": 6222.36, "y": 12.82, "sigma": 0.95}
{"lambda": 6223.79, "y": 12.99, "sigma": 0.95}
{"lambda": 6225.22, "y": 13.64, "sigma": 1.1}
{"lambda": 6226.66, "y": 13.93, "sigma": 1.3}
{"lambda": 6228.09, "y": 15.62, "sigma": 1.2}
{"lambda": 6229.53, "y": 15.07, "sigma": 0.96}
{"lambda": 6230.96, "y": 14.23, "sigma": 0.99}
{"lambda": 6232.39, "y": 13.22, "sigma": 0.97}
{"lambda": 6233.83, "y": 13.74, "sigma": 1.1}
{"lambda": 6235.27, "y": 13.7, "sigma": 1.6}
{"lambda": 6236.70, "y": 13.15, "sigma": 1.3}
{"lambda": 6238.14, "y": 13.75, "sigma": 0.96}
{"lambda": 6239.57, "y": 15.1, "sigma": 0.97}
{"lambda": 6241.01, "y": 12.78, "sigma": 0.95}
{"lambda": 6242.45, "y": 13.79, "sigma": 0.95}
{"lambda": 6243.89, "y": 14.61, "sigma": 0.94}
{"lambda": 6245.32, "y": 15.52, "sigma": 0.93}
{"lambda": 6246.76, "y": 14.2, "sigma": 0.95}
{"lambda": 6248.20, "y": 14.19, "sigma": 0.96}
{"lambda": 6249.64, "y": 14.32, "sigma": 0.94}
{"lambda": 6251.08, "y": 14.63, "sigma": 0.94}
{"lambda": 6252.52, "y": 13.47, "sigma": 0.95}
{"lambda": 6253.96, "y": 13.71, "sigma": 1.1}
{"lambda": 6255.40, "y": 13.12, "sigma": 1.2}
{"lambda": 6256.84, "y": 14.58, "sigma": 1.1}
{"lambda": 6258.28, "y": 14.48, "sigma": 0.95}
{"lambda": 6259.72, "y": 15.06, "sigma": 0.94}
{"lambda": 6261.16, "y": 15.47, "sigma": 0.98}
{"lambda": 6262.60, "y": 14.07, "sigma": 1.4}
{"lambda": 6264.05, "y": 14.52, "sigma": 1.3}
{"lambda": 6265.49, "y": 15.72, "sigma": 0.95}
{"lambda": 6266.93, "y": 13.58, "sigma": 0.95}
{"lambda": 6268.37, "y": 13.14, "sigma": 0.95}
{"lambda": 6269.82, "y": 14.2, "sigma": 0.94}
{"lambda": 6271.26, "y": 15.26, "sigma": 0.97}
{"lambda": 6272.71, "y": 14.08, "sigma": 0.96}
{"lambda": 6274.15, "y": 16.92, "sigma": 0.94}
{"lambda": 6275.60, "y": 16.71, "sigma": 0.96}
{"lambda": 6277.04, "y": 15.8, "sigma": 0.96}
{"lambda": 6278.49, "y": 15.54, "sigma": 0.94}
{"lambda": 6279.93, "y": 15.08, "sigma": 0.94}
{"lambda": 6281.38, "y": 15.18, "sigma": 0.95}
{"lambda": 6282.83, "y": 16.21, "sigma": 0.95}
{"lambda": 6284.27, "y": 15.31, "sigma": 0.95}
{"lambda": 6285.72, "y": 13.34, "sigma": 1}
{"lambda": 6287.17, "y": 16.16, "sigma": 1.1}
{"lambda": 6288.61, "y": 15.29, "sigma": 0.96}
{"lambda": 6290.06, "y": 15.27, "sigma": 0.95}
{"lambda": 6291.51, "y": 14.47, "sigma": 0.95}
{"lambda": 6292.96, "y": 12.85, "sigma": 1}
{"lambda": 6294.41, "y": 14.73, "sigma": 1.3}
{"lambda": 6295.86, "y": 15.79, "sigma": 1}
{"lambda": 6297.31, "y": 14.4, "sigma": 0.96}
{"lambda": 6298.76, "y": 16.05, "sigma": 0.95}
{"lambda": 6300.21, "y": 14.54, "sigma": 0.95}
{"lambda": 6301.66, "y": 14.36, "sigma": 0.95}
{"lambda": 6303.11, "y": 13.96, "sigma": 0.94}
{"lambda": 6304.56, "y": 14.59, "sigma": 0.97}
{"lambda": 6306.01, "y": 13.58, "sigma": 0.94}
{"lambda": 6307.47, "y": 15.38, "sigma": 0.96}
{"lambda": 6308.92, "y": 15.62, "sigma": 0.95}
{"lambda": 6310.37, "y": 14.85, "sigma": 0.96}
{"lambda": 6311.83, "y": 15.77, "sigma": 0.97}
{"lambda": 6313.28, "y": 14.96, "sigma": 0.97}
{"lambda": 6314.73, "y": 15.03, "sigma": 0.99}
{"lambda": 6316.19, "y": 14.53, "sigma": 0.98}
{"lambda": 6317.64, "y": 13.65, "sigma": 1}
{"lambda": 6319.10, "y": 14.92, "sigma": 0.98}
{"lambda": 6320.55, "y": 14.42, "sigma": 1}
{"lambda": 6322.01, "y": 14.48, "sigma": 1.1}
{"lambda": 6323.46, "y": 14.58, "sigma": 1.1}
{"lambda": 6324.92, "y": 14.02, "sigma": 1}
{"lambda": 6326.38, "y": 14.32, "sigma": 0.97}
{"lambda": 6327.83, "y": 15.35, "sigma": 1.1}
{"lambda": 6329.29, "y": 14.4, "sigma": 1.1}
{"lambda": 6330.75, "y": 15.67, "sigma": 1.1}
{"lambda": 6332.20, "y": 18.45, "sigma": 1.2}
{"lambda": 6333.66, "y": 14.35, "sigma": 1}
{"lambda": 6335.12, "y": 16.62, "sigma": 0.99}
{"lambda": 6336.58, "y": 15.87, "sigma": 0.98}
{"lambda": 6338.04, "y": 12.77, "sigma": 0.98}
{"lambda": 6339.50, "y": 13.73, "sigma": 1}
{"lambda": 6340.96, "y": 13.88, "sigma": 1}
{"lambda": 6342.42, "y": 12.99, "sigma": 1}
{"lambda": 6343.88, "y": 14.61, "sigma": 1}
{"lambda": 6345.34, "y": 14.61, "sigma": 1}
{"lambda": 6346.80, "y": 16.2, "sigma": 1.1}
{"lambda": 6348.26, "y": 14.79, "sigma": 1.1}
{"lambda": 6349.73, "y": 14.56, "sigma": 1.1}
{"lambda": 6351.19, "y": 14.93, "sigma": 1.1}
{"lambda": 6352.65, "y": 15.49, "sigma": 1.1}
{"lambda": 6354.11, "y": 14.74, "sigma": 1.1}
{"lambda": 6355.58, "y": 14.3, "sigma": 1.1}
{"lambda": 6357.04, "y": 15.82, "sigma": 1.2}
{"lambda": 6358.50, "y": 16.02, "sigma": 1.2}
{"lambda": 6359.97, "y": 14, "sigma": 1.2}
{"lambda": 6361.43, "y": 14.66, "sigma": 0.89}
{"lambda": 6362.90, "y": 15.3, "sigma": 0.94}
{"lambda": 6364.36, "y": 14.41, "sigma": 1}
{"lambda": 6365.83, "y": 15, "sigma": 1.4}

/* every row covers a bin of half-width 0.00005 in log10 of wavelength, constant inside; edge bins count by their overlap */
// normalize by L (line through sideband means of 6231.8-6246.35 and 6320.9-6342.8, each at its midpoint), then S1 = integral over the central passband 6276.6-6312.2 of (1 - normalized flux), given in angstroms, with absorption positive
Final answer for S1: -1.2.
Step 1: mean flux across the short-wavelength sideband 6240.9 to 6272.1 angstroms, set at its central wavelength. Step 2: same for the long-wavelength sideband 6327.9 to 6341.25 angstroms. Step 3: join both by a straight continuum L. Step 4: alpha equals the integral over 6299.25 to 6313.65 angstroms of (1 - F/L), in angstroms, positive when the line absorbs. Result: 0.06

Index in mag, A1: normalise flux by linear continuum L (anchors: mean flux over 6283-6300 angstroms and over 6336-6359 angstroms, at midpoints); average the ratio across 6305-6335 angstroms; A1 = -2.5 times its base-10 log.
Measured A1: -0.01 mag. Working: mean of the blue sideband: 14.9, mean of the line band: 14.9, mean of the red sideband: 14.7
